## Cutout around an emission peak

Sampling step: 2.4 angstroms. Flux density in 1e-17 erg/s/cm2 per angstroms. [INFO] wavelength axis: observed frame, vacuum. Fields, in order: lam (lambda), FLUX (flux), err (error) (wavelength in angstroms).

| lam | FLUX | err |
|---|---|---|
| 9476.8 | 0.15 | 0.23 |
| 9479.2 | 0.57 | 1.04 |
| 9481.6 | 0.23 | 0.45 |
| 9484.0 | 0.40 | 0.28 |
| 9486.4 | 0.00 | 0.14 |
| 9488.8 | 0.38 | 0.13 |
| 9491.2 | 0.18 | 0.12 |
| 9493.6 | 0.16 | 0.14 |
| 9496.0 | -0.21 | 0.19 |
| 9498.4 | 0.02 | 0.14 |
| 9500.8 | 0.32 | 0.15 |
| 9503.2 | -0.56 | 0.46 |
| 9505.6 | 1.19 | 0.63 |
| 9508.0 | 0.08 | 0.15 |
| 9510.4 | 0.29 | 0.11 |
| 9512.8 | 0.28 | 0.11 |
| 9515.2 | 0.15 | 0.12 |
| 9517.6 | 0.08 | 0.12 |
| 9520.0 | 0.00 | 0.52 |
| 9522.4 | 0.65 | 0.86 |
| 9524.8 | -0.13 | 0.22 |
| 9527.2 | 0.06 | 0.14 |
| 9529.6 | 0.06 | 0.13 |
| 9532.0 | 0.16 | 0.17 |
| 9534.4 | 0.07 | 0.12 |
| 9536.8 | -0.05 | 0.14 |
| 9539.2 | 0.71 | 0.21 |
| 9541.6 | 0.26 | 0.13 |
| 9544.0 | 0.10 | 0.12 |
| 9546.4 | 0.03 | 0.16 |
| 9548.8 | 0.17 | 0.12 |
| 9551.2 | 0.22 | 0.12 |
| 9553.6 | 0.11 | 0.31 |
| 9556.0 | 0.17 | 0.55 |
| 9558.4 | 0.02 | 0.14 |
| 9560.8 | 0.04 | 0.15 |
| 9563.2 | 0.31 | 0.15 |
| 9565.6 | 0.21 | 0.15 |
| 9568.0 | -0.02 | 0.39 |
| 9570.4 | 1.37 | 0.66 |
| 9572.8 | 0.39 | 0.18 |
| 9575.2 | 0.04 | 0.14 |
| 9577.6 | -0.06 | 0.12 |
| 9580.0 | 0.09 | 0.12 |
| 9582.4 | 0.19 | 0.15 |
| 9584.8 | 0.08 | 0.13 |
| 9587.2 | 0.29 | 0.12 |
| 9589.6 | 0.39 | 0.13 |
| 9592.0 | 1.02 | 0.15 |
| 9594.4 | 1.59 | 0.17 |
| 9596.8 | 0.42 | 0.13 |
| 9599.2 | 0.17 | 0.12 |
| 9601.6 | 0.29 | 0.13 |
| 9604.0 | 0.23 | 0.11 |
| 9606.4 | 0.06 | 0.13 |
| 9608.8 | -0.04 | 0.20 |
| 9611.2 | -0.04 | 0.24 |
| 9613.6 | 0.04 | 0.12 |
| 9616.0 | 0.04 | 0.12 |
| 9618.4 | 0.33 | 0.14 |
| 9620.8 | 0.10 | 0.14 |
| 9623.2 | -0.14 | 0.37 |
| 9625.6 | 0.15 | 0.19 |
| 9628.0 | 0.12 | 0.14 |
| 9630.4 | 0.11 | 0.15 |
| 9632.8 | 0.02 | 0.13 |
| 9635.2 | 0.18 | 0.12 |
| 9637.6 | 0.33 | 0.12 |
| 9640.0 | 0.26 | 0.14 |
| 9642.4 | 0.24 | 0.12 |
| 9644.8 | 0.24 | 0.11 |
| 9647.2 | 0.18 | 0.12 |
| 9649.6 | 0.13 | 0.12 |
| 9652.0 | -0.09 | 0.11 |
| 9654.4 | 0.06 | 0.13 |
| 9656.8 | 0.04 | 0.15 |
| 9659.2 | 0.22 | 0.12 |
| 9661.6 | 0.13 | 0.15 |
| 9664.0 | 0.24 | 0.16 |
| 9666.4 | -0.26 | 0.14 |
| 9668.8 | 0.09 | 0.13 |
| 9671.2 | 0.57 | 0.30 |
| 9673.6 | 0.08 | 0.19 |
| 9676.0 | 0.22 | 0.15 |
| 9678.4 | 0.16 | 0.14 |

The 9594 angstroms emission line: Hbeta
